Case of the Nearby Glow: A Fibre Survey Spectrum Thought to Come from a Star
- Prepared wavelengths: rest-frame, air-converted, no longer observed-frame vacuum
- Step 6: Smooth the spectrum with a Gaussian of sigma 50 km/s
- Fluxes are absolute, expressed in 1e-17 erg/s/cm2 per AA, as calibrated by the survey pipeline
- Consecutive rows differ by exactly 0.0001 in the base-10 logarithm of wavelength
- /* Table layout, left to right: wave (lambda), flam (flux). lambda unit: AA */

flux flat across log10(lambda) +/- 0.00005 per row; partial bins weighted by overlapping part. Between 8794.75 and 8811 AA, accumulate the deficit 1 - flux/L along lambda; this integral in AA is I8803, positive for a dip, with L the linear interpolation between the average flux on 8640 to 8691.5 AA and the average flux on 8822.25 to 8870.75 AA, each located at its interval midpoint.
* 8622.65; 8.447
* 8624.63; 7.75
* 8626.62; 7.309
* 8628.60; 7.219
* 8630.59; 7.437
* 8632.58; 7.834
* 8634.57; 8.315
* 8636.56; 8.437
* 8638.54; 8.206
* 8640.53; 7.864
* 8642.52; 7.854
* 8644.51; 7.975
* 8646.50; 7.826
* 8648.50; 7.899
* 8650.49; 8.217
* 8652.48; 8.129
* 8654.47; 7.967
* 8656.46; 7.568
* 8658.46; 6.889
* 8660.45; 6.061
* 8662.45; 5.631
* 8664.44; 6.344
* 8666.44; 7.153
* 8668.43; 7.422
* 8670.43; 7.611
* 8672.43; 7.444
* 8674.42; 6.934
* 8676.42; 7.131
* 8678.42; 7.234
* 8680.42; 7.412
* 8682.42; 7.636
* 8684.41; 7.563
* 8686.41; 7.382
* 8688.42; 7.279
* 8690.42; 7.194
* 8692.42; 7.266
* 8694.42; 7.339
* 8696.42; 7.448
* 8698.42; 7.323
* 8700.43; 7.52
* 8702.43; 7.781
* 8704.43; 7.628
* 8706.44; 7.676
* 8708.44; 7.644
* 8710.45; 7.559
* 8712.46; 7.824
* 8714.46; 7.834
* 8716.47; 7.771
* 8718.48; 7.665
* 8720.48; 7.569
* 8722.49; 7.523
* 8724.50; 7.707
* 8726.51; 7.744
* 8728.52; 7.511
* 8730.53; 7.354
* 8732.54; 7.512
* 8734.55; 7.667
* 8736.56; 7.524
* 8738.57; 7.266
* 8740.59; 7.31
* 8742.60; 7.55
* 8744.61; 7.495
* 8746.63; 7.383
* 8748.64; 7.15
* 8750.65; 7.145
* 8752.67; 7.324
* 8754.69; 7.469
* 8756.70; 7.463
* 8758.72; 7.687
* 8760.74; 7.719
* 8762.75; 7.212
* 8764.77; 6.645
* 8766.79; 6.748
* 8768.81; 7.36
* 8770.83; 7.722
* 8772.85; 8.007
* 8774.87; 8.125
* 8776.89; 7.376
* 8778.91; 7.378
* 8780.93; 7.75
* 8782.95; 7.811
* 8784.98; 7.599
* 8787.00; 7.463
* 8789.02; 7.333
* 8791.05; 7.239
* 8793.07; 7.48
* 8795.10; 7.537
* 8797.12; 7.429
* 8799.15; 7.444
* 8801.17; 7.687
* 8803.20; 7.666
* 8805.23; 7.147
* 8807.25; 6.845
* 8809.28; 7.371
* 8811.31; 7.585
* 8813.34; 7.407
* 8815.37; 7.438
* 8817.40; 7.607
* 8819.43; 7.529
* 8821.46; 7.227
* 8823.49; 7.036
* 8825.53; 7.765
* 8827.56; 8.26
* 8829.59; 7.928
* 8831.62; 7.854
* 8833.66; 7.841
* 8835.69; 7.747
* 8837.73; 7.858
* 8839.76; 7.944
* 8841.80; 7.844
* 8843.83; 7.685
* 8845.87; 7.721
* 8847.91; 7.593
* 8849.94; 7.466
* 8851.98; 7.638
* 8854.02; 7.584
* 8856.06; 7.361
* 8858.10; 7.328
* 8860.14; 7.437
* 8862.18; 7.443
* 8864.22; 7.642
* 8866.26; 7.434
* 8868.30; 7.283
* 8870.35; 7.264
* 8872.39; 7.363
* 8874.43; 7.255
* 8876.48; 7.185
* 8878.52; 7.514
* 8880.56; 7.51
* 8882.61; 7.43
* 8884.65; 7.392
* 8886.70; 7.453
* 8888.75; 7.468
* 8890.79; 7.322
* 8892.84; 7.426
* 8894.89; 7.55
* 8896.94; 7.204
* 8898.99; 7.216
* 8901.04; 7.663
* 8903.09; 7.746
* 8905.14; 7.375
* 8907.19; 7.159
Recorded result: 0.4 AA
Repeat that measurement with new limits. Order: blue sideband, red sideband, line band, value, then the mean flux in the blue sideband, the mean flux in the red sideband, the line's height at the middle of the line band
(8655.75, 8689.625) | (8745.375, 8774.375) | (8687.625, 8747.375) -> -2.42 AA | 7.09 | 7.37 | 7.24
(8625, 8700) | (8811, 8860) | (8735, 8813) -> 1.39 AA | 7.45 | 7.63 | 7.57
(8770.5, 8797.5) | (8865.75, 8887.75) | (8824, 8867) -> -1.35 AA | 7.59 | 7.37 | 7.44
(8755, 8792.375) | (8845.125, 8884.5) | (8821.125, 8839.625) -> -0.73 AA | 7.48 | 7.44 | 7.46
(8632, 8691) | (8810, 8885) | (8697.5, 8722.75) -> -0.49 AA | 7.48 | 7.55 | 7.5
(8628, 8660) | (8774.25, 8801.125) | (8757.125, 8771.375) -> 0.55 AA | 7.83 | 7.53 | 7.58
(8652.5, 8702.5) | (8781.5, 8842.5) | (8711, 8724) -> -0.65 AA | 7.23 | 7.56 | 7.33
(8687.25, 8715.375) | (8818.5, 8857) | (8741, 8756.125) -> 0.43 AA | 7.52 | 7.68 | 7.58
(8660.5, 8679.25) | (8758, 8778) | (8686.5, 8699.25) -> -0.46 AA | 6.94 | 7.46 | 7.06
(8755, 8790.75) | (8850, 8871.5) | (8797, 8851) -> -0.96 AA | 7.49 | 7.44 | 7.46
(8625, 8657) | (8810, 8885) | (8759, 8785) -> 0.59 AA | 7.88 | 7.55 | 7.67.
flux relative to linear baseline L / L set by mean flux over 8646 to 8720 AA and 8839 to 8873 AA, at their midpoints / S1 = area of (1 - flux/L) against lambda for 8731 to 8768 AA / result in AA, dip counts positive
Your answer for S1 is 0.5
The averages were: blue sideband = 7.41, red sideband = 7.53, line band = 7.35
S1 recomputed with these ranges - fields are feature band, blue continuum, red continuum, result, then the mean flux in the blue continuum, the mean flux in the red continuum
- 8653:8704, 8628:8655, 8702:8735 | 3.7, 7.95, 7.64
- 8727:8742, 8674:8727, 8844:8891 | 0.1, 7.51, 7.45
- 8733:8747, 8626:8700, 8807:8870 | 0.1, 7.45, 7.58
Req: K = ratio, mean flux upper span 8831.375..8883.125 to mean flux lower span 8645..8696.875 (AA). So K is 1.03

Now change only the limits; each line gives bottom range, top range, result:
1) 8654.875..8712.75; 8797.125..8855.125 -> 1.04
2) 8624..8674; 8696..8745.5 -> 1.01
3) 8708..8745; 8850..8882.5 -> 0.98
